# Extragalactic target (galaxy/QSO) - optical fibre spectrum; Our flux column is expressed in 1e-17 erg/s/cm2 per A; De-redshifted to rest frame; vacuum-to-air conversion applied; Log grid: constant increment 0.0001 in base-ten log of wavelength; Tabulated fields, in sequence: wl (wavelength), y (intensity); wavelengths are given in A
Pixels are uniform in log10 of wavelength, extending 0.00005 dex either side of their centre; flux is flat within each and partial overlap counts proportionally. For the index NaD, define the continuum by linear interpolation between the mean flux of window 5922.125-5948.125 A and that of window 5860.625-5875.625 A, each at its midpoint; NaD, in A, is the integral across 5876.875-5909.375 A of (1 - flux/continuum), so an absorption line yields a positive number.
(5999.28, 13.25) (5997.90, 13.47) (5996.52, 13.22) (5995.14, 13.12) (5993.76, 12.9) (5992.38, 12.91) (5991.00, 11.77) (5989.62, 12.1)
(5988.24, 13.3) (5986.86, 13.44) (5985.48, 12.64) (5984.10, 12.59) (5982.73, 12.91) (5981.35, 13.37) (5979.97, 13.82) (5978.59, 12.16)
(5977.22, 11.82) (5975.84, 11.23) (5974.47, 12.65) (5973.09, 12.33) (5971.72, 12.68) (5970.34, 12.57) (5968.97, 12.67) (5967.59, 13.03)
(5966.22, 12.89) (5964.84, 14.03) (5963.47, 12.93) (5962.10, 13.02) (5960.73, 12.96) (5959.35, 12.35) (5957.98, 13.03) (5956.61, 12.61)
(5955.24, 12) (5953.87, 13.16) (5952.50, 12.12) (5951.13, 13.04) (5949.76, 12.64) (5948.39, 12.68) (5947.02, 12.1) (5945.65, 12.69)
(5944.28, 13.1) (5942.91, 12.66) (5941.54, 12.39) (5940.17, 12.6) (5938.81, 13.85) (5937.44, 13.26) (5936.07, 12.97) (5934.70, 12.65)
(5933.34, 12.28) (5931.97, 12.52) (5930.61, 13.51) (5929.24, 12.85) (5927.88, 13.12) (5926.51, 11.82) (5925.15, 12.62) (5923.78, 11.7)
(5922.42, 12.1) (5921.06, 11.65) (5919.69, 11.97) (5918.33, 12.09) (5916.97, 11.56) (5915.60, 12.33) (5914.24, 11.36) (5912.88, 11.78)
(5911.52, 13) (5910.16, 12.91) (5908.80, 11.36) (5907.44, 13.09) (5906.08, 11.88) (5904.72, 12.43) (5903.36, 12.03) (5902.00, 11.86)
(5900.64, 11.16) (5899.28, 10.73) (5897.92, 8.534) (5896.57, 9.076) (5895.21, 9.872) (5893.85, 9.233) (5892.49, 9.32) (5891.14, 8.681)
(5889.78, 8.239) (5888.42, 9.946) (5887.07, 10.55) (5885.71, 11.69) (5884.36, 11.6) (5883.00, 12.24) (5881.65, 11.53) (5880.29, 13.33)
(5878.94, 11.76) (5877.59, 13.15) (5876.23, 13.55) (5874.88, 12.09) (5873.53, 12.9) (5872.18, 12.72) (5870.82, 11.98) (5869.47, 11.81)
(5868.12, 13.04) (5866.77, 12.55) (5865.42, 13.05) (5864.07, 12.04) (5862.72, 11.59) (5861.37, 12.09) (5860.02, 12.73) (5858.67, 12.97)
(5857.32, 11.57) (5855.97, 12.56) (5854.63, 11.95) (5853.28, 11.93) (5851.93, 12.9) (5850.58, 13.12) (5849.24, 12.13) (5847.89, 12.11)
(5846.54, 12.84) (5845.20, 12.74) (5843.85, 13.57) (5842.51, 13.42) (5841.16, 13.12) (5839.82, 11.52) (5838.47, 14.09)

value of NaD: 3.9 A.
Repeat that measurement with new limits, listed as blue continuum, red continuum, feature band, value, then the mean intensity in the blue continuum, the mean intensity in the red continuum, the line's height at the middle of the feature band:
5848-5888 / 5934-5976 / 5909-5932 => 0.57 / 12.3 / 12.8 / 12.6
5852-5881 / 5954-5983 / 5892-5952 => 2.78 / 12.5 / 12.7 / 12.6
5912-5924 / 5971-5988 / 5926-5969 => -1.97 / 11.9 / 12.7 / 12.2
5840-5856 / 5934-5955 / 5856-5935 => 5.79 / 12.7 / 12.8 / 12.7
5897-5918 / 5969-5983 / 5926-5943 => -1.10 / 11.7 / 12.5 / 12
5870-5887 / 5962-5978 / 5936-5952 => -0.35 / 12.3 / 12.6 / 12.5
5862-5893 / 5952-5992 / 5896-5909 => 0.82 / 11.7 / 12.7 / 12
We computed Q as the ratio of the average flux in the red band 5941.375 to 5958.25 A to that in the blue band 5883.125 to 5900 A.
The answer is 1.28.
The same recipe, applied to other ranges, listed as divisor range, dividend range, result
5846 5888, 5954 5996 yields 1.03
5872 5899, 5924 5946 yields 1.17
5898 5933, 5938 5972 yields 1.06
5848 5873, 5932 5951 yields 1.03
